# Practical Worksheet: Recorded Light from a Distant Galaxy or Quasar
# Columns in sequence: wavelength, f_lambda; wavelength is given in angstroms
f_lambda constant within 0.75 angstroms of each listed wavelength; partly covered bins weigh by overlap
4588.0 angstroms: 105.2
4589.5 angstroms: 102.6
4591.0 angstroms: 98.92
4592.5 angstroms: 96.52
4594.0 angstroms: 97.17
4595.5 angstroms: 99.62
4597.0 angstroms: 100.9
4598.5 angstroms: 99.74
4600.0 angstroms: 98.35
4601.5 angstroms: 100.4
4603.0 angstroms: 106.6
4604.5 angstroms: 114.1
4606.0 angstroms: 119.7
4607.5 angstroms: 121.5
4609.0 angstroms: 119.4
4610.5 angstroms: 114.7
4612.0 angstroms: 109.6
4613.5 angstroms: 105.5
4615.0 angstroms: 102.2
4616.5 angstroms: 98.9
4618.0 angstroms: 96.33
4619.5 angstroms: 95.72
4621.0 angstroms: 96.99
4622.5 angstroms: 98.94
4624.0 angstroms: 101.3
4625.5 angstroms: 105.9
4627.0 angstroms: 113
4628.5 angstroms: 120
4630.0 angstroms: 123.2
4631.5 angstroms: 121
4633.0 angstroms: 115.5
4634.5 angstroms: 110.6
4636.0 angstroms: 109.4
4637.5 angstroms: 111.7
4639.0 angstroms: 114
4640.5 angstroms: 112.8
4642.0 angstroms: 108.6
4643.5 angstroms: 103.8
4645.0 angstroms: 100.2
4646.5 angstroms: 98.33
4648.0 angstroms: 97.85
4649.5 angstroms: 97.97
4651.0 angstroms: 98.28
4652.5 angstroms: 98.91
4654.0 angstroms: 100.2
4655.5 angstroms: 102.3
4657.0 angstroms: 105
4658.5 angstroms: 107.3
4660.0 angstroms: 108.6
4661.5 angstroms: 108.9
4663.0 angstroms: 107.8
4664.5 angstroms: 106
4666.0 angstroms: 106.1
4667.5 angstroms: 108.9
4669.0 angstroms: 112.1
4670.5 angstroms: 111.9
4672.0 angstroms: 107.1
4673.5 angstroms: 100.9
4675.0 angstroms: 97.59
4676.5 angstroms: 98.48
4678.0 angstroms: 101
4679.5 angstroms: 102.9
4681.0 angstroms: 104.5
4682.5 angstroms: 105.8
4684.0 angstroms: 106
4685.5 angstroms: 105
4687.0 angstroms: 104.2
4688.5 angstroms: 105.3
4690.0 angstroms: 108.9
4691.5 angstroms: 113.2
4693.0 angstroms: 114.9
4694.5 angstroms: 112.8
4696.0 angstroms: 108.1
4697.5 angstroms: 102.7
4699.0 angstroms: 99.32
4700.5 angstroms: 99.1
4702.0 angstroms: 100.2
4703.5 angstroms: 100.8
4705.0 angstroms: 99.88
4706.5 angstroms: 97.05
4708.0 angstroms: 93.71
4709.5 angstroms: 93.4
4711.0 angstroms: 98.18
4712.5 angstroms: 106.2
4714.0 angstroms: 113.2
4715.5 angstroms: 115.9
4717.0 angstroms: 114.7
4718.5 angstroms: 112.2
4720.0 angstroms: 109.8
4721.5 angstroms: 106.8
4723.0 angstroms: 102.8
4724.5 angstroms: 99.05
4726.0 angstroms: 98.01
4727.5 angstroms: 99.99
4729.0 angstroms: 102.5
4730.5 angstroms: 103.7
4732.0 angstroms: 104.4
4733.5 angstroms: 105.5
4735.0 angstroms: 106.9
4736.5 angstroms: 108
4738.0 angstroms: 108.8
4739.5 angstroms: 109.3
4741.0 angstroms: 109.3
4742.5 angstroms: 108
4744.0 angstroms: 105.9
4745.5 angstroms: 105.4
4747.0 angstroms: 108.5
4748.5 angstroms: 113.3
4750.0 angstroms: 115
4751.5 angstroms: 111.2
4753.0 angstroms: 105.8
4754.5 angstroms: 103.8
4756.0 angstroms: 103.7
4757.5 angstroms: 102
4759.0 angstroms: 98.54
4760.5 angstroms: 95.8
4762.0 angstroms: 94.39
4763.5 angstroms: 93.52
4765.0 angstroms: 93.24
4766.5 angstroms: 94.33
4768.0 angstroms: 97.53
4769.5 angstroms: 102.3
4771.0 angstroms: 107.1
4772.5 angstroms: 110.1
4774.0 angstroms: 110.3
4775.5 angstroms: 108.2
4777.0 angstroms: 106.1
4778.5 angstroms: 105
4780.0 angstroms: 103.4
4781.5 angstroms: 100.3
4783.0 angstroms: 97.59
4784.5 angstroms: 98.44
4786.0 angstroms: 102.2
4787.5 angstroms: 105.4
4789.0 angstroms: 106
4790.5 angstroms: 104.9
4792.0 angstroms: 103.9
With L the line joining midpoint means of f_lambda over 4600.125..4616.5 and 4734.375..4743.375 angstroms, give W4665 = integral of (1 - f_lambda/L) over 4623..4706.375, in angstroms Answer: 2.5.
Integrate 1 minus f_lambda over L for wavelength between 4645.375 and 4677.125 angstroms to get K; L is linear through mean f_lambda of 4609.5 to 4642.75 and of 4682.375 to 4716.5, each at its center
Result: 0.84 angstroms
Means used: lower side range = 109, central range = 104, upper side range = 105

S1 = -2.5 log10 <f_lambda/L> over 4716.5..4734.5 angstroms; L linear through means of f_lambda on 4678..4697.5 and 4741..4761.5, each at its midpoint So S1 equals 0.02 mag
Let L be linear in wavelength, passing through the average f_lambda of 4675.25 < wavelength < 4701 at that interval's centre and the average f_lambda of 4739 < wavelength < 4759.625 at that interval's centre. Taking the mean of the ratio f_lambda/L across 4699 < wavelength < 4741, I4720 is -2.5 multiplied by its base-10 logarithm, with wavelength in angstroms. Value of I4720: 0.02 mag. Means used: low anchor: 105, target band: 104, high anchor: 107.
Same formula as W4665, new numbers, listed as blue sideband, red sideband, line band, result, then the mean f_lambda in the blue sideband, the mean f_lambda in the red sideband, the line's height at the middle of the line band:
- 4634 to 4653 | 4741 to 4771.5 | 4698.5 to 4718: 0.2 angstroms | 105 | 103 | 104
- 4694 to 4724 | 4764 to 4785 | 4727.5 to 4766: -0.5 angstroms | 104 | 102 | 103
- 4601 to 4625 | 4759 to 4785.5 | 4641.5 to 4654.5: 0.6 angstroms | 106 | 101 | 105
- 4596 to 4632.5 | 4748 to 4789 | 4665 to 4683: 0.2 angstroms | 108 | 103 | 106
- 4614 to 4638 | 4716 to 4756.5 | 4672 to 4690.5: 0.6 angstroms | 107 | 107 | 107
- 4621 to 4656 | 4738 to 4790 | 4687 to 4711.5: 0.6 angstroms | 107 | 104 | 105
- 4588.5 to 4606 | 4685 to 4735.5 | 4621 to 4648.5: -1.6 angstroms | 102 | 105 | 103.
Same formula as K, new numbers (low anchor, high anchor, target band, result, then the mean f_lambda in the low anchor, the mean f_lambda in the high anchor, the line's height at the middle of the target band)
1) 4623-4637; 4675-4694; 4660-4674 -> 0.0 angstroms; 113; 106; 108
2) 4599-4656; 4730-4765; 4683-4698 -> -0.3 angstroms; 107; 105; 106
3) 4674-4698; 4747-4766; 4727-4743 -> -0.4 angstroms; 106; 103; 104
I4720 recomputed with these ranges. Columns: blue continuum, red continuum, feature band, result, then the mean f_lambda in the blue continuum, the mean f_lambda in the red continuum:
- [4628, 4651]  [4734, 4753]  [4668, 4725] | 0.04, 109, 109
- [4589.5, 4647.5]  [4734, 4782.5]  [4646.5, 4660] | 0.05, 107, 105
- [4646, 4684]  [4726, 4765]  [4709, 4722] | -0.04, 104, 105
